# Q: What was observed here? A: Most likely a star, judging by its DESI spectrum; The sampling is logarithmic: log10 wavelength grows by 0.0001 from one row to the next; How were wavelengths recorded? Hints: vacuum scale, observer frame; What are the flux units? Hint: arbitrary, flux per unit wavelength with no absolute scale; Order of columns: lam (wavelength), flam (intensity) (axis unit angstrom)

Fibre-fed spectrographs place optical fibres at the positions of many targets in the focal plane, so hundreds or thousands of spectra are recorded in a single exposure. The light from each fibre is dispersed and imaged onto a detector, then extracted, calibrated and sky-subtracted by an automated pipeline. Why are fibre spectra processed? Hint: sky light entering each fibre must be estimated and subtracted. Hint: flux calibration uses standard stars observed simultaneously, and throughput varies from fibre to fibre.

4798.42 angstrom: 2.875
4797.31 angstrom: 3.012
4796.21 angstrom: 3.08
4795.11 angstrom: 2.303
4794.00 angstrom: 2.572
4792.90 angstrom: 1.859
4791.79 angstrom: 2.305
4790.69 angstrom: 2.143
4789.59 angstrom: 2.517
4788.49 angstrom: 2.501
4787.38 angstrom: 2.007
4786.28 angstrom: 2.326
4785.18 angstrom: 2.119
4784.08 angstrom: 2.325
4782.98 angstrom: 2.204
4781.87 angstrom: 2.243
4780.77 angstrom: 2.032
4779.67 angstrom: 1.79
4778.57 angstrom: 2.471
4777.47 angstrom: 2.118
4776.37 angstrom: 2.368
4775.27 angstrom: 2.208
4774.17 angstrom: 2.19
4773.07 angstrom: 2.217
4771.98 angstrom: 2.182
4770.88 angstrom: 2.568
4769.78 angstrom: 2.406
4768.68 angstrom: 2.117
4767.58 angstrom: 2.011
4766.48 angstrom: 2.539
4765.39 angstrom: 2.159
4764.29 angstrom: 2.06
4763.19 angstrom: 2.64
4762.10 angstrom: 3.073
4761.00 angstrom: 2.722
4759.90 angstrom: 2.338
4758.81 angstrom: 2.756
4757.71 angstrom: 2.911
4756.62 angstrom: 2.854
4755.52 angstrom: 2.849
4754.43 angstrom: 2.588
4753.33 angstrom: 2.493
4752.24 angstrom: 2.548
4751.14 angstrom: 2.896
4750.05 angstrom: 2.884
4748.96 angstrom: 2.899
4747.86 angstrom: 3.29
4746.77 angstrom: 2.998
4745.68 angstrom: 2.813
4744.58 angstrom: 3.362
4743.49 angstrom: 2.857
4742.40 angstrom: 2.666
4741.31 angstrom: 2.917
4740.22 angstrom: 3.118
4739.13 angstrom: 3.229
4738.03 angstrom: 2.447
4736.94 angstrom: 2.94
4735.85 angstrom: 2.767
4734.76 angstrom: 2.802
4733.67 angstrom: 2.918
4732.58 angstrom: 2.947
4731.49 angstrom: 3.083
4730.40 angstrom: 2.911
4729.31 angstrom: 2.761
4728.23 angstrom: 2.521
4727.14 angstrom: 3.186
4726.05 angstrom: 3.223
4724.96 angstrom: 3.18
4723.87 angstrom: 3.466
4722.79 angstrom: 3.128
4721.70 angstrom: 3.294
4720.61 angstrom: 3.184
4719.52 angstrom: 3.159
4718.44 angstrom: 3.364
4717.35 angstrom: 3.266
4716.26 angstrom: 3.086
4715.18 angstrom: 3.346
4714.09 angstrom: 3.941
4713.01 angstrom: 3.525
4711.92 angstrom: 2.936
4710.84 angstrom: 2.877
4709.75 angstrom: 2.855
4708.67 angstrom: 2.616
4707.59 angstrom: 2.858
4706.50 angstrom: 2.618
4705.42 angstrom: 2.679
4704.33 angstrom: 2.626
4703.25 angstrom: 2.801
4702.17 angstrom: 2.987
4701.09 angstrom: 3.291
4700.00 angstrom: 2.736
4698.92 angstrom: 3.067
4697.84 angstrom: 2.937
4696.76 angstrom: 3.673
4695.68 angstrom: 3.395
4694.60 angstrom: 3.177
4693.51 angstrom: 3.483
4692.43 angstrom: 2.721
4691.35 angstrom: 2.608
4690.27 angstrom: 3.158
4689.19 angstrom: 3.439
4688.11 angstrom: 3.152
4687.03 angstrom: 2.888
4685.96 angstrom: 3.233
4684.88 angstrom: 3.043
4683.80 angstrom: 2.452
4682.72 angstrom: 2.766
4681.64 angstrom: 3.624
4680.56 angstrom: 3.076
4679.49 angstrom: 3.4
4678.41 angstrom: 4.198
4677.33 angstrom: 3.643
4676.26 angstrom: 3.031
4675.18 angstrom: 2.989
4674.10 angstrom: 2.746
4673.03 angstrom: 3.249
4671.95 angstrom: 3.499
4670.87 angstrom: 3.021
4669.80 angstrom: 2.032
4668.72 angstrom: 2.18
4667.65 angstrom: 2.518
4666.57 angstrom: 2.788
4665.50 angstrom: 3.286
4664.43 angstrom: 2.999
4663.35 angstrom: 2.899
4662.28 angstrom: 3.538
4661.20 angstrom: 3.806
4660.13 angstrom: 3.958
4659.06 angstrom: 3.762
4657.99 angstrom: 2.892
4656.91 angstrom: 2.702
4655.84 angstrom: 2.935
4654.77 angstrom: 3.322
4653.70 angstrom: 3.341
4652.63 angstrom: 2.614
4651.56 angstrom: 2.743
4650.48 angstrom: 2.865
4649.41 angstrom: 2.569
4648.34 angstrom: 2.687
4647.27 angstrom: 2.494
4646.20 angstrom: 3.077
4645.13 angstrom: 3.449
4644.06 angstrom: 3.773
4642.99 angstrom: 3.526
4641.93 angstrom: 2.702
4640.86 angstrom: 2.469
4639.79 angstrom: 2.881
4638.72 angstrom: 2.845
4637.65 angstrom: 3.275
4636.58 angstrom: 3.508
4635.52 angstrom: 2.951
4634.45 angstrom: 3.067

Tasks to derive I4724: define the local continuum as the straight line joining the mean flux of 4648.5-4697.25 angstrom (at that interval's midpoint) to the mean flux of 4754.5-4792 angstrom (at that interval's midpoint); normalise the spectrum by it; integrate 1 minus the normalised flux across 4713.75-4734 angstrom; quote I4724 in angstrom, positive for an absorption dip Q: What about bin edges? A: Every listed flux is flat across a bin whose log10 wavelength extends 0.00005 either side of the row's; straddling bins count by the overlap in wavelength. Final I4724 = -3.2 angstrom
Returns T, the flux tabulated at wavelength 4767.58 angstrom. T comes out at 2.011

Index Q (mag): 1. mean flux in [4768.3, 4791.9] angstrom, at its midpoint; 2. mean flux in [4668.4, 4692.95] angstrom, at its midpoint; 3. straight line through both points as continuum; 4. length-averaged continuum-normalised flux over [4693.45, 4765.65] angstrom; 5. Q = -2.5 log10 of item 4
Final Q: -0.12 mag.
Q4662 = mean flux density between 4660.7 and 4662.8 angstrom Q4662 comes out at 3.66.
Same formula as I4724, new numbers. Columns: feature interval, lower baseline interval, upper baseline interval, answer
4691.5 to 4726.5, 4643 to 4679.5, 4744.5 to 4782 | -3.5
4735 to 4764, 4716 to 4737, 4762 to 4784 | -1.8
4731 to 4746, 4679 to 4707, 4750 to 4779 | -1.3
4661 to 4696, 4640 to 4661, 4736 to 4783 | -1.8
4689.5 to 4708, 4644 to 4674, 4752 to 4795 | -1.3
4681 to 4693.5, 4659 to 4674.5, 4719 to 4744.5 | 0.1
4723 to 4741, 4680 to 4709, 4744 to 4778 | -1.3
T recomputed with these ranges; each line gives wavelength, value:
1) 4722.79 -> 3.128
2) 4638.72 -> 2.845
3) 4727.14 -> 3.186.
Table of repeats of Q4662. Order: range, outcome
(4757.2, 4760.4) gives 2.67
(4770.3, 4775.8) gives 2.28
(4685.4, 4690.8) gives 3.18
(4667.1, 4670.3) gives 2.24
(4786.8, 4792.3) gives 2.3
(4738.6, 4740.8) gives 3.17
